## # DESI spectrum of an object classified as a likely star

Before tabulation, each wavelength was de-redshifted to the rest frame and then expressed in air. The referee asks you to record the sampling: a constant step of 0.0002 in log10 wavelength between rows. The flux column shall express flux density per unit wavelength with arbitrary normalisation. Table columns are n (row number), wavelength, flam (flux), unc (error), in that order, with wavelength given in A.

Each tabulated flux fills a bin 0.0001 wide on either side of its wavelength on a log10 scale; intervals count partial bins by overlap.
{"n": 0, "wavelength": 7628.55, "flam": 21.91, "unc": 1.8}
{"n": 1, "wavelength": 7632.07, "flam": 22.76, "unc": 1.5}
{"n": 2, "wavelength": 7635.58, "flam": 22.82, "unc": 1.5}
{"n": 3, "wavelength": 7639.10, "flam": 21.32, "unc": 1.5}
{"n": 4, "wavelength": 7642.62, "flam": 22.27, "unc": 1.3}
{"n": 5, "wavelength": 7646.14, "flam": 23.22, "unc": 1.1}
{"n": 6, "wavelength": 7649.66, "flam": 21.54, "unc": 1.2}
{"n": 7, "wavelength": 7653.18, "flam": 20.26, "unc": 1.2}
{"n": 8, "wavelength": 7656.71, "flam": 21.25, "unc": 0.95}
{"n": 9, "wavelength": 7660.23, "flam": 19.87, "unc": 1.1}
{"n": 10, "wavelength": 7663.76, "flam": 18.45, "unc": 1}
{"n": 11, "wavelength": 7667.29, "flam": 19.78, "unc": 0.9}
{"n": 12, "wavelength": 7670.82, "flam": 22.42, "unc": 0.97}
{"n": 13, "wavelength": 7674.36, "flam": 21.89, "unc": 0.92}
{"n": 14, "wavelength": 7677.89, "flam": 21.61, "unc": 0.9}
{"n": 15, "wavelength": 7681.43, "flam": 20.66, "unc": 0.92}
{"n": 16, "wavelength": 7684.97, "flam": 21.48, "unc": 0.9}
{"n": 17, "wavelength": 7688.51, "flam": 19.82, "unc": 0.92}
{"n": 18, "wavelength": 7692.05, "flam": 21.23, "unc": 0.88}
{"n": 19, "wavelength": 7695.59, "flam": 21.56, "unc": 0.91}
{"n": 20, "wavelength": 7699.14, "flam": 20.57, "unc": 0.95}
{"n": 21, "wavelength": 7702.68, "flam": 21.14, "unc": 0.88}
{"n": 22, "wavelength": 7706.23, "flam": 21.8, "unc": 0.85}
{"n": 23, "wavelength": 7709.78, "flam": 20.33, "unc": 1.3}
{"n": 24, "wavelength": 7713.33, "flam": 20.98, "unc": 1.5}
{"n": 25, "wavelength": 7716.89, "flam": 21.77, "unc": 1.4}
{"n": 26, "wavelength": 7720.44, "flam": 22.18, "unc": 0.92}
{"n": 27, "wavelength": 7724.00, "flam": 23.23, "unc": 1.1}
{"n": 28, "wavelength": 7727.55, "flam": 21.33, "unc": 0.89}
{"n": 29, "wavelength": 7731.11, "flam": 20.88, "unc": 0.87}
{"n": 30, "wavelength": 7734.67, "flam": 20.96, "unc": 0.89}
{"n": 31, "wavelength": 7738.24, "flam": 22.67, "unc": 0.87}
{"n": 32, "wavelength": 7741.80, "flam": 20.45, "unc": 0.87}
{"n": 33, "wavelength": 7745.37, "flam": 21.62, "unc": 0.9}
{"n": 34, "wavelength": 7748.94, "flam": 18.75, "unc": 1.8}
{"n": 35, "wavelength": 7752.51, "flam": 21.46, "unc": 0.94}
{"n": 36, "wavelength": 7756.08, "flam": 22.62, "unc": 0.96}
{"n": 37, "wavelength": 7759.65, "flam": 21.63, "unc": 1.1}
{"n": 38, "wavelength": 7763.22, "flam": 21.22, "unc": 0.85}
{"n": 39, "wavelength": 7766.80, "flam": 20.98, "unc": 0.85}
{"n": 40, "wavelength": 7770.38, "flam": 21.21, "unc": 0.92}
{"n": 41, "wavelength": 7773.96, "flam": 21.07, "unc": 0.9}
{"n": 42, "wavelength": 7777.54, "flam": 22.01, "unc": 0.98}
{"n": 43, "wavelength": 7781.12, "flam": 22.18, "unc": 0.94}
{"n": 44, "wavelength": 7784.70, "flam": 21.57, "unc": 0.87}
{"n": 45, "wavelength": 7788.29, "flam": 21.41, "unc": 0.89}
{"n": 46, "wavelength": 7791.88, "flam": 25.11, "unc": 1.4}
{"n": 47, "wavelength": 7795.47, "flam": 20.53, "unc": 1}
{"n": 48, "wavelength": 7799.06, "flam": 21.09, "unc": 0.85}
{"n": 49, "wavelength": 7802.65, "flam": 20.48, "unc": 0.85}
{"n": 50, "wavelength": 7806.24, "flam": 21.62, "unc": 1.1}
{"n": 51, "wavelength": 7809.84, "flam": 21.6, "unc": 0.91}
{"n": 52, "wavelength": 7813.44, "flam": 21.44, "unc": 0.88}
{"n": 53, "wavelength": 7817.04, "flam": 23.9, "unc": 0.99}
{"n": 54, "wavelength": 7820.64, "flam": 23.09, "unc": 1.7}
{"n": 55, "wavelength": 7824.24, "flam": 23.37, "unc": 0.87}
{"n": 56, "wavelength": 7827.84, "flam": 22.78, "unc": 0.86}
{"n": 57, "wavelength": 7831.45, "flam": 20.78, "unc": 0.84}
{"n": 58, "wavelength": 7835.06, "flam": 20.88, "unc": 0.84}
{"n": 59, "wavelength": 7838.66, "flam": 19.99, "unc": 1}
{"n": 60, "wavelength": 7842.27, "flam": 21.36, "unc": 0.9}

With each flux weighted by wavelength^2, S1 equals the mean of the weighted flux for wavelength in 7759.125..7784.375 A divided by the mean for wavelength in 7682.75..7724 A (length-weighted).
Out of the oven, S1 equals 1.0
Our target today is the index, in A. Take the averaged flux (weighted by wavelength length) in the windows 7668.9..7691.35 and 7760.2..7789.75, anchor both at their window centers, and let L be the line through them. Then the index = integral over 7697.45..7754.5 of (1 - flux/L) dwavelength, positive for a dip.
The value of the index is 0.3 A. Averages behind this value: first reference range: 21.3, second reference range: 21.5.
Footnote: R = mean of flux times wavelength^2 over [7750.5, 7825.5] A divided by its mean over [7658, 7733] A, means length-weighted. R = 1.1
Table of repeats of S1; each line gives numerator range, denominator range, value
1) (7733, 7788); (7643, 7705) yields 1.04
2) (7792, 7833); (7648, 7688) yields 1.10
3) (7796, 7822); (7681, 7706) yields 1.07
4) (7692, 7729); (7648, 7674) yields 1.06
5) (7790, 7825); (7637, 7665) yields 1.10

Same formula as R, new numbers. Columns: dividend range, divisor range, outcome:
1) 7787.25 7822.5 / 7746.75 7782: 1.05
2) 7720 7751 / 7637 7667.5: 1.04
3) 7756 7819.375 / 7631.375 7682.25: 1.06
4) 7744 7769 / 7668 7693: 1.02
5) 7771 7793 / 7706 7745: 1.04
